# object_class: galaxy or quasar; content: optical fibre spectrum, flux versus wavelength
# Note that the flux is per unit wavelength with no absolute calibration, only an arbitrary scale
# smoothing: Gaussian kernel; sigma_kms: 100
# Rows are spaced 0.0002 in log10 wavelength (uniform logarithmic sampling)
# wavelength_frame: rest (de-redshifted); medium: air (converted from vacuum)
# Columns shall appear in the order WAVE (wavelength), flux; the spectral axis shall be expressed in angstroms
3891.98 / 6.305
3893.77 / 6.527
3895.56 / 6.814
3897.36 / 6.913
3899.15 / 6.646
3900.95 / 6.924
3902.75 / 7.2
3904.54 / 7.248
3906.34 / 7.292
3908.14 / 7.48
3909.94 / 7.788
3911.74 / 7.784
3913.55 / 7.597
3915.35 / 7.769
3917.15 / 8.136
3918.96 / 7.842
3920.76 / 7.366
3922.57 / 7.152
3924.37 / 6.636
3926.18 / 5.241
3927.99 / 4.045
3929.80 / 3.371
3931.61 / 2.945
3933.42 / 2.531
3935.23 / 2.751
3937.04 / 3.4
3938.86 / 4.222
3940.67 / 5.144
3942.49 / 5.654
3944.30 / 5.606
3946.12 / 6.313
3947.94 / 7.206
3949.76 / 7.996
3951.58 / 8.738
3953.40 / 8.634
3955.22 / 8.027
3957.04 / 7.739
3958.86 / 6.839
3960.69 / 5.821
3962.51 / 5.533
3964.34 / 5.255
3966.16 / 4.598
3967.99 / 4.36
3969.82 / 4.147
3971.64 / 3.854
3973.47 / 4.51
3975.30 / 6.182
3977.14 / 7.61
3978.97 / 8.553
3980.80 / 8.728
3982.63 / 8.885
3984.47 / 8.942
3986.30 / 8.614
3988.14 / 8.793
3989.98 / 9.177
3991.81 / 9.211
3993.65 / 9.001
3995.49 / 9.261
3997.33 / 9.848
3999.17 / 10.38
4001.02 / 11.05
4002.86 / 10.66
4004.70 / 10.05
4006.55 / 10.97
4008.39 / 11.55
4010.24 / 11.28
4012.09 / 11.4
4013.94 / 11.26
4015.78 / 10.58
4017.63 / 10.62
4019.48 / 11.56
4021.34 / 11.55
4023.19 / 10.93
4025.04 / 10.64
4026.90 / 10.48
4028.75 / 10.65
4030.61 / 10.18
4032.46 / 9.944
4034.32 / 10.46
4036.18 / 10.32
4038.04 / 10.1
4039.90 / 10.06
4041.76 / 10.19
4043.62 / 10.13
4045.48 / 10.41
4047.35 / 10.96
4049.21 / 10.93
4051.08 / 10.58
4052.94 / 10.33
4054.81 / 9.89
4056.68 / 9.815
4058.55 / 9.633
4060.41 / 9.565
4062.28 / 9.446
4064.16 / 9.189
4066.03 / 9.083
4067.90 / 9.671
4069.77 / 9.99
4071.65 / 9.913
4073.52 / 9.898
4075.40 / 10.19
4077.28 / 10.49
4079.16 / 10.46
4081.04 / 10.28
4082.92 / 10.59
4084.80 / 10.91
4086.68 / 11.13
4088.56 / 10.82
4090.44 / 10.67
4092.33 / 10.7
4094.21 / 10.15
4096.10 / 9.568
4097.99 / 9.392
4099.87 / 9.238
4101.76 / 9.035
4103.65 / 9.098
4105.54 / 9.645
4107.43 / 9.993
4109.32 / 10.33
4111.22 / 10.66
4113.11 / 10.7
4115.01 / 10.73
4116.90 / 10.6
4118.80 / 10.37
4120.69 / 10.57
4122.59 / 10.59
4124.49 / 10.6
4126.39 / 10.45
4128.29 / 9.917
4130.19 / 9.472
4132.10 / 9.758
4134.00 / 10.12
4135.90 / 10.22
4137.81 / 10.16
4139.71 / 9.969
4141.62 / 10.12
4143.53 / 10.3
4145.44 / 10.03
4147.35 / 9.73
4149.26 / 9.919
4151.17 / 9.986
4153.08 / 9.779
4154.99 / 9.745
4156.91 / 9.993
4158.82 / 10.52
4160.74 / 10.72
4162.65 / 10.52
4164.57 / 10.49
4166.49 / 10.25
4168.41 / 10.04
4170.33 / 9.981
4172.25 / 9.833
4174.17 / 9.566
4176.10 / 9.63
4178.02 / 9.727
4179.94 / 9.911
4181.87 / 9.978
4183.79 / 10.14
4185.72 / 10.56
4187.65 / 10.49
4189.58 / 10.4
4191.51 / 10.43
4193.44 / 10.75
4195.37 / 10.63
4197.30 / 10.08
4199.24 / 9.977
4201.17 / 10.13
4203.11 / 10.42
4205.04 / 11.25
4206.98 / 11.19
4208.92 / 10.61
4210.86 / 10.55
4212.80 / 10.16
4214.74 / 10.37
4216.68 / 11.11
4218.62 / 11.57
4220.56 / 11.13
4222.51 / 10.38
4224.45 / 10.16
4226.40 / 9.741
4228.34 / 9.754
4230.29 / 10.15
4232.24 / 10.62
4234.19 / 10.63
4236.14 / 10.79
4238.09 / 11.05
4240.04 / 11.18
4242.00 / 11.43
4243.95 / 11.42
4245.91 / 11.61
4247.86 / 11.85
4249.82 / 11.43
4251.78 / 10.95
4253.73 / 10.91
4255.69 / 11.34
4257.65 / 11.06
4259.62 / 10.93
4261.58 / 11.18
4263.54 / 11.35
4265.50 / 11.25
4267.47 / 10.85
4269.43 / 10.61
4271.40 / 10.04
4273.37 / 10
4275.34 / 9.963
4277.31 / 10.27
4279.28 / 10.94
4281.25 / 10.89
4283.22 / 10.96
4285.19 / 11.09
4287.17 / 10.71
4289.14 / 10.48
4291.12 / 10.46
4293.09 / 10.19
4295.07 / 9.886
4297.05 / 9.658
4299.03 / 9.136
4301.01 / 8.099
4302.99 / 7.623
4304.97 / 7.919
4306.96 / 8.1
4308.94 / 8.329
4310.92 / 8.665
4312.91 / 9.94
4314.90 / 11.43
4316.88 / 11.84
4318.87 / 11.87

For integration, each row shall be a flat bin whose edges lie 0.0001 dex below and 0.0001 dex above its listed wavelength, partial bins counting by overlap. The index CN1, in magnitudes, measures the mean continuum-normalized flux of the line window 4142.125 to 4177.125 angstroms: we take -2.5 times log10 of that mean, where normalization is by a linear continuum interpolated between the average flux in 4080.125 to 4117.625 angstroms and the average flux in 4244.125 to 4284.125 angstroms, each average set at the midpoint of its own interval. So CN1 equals 0.04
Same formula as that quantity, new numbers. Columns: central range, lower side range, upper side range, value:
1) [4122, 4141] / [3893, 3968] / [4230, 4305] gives -0.15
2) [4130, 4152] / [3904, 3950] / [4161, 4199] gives -0.05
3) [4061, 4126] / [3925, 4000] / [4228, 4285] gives -0.20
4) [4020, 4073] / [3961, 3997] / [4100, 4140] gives -0.19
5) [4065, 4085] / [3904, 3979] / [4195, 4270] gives -0.22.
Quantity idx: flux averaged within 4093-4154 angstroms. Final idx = 10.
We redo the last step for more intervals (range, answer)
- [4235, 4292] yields 10.9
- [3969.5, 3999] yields 7.98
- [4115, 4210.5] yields 10.2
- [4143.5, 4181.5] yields 10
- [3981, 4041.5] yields 10.2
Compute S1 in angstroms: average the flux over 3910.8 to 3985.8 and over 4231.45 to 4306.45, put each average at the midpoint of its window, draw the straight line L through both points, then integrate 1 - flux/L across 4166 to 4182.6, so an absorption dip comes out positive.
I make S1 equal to -1.1 angstroms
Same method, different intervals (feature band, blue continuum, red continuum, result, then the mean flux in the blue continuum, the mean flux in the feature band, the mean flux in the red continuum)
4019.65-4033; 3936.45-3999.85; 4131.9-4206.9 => -4.6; 7.06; 10.7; 10.2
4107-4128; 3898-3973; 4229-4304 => -4.7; 6.11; 10.5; 10.6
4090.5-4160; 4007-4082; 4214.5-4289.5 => 3.1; 10.4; 10.1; 10.8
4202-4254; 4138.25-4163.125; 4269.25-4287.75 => -2.3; 10.1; 10.8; 10.5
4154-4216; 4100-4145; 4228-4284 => 1.2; 10.1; 10.3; 10.9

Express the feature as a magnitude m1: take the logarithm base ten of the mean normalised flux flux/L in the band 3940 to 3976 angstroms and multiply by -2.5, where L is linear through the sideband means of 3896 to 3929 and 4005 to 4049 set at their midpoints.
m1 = 0.35 mag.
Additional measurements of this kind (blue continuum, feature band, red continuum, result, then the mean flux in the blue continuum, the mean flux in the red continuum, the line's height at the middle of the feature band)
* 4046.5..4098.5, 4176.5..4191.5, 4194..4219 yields 0.04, 10.2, 10.6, 10.5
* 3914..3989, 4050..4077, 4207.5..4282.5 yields -0.23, 6.25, 10.8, 7.98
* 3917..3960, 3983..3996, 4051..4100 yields -0.20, 5.94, 10.1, 7.48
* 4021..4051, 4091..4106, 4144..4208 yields 0.08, 10.5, 10.2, 10.4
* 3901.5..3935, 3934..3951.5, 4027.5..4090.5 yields 0.28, 6.34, 10.2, 7.01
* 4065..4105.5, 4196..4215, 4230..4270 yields 0.03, 10.1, 11.1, 10.8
